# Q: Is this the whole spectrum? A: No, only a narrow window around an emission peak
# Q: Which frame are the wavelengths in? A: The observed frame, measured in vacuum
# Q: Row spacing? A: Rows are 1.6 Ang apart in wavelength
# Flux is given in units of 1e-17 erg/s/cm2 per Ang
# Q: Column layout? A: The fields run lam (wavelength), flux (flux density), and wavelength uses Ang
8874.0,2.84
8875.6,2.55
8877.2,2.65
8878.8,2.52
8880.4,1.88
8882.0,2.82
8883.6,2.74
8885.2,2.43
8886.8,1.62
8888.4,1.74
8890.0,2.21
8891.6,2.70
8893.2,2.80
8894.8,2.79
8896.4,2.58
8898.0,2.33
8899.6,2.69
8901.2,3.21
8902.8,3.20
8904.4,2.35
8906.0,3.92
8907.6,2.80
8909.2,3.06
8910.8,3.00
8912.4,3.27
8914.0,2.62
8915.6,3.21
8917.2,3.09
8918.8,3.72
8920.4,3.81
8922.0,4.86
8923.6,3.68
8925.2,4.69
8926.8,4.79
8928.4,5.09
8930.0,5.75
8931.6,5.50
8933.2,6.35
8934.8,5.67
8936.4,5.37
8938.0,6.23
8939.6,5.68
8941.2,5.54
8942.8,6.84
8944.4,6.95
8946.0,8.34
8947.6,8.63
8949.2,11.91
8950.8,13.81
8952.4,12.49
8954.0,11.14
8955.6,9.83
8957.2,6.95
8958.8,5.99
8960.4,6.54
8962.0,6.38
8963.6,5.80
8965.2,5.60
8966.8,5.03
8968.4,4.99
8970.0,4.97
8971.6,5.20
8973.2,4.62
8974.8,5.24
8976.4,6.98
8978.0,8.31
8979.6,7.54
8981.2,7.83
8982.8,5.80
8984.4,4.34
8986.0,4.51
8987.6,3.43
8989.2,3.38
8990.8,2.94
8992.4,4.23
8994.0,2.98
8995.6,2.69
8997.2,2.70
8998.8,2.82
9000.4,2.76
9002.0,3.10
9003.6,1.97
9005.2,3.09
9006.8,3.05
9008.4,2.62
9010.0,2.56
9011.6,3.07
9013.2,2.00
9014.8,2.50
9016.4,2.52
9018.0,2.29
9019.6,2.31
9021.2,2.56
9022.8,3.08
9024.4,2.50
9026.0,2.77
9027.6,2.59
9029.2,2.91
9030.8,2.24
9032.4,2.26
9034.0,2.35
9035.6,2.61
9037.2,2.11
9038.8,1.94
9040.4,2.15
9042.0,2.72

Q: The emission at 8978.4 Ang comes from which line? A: [N II]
